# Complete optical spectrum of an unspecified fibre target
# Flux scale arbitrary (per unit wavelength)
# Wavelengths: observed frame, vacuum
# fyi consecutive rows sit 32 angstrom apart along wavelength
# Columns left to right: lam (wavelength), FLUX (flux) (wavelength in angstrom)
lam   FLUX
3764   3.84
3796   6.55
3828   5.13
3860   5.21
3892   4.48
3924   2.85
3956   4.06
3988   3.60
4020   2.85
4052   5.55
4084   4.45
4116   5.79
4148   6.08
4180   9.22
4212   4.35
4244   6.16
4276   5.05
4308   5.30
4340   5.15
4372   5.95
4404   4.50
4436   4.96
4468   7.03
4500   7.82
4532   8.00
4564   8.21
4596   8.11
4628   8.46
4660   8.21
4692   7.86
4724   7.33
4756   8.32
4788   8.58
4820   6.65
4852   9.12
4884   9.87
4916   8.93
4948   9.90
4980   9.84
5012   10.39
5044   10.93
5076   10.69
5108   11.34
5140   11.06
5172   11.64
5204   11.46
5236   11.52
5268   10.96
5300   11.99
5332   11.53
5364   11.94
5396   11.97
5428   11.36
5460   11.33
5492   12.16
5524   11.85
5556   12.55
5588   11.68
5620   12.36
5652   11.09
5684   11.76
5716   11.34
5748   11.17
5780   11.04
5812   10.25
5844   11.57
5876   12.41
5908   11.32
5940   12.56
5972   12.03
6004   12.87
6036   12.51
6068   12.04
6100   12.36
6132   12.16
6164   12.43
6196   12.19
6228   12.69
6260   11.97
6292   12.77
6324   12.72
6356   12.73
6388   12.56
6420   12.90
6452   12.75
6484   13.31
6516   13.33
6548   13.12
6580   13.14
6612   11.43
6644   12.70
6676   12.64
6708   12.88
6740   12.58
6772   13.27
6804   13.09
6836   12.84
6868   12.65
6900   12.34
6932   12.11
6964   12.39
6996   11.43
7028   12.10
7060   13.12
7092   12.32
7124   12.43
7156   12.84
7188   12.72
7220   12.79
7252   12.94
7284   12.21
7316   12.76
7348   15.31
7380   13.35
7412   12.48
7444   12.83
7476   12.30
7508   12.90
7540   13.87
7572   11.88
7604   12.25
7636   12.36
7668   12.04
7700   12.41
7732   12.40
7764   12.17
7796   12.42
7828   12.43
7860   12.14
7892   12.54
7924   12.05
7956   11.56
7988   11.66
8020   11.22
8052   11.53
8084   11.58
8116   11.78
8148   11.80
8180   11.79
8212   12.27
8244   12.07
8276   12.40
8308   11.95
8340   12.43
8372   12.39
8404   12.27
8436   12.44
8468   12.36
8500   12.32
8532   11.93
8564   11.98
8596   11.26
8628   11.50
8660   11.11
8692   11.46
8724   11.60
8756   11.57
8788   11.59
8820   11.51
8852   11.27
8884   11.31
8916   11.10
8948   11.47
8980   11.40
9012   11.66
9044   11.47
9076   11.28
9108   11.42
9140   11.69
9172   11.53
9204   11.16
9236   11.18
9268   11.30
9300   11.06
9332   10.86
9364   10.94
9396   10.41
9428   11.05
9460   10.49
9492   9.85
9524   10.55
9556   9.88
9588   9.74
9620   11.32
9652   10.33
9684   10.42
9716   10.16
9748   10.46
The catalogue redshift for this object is 0.120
